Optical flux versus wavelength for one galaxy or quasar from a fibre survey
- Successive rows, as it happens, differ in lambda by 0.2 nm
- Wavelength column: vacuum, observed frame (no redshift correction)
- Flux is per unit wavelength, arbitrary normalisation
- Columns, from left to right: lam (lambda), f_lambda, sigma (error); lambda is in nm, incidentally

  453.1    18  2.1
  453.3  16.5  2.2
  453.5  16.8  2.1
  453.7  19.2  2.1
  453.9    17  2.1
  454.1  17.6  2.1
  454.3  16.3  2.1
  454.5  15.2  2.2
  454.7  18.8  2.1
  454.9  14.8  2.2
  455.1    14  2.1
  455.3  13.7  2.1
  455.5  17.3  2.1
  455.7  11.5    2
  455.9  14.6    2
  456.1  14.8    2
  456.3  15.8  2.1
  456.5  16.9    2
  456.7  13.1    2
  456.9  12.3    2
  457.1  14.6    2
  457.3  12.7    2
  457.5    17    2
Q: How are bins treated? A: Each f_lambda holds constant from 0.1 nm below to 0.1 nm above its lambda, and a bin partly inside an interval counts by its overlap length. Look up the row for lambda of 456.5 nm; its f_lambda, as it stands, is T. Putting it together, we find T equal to 16.9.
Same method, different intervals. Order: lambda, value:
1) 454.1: 17.6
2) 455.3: 13.7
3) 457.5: 17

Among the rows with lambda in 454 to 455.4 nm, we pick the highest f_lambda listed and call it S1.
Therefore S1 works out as 18.8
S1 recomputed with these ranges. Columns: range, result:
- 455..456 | 17.3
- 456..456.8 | 16.9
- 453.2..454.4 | 19.2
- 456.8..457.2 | 14.6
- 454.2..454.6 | 16.3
